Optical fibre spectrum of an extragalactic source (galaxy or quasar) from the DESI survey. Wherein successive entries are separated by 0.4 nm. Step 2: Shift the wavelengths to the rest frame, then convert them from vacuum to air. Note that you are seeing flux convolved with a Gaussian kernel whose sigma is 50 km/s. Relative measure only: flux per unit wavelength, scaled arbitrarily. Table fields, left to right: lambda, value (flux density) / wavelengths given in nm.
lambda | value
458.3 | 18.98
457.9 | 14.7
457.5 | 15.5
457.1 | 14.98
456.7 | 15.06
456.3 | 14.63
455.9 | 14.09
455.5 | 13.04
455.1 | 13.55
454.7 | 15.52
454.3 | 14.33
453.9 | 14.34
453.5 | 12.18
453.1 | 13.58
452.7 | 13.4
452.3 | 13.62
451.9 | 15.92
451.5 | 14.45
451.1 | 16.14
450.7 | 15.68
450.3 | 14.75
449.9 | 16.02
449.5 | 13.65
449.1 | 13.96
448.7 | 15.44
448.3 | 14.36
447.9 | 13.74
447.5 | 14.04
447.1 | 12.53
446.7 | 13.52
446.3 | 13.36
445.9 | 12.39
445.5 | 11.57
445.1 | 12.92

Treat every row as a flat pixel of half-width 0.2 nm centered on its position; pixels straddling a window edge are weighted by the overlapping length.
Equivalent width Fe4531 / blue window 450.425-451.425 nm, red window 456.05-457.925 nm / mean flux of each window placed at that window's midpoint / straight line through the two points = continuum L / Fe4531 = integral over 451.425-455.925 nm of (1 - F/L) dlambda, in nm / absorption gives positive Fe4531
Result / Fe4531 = 0.40 nm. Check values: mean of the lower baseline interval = 15.6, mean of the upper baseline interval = 15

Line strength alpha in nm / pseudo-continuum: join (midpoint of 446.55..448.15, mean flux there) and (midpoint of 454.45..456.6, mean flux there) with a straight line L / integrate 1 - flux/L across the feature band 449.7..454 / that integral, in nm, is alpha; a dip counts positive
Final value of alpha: -0.21 nm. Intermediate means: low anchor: 13.5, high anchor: 14.2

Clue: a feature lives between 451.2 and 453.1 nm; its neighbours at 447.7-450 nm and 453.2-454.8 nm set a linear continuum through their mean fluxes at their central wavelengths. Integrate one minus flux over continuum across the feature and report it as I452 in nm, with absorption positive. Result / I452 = -0.03 nm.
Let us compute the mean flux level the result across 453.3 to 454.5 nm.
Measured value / 13.6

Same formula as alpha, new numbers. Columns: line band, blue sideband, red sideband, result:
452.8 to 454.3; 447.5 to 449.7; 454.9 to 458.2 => 0.098 nm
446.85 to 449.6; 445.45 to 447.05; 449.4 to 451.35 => 0.007 nm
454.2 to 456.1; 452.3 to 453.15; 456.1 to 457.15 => 0.033 nm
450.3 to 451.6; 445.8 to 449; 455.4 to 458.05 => -0.123 nm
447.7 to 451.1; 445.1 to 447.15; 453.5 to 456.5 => -0.403 nm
